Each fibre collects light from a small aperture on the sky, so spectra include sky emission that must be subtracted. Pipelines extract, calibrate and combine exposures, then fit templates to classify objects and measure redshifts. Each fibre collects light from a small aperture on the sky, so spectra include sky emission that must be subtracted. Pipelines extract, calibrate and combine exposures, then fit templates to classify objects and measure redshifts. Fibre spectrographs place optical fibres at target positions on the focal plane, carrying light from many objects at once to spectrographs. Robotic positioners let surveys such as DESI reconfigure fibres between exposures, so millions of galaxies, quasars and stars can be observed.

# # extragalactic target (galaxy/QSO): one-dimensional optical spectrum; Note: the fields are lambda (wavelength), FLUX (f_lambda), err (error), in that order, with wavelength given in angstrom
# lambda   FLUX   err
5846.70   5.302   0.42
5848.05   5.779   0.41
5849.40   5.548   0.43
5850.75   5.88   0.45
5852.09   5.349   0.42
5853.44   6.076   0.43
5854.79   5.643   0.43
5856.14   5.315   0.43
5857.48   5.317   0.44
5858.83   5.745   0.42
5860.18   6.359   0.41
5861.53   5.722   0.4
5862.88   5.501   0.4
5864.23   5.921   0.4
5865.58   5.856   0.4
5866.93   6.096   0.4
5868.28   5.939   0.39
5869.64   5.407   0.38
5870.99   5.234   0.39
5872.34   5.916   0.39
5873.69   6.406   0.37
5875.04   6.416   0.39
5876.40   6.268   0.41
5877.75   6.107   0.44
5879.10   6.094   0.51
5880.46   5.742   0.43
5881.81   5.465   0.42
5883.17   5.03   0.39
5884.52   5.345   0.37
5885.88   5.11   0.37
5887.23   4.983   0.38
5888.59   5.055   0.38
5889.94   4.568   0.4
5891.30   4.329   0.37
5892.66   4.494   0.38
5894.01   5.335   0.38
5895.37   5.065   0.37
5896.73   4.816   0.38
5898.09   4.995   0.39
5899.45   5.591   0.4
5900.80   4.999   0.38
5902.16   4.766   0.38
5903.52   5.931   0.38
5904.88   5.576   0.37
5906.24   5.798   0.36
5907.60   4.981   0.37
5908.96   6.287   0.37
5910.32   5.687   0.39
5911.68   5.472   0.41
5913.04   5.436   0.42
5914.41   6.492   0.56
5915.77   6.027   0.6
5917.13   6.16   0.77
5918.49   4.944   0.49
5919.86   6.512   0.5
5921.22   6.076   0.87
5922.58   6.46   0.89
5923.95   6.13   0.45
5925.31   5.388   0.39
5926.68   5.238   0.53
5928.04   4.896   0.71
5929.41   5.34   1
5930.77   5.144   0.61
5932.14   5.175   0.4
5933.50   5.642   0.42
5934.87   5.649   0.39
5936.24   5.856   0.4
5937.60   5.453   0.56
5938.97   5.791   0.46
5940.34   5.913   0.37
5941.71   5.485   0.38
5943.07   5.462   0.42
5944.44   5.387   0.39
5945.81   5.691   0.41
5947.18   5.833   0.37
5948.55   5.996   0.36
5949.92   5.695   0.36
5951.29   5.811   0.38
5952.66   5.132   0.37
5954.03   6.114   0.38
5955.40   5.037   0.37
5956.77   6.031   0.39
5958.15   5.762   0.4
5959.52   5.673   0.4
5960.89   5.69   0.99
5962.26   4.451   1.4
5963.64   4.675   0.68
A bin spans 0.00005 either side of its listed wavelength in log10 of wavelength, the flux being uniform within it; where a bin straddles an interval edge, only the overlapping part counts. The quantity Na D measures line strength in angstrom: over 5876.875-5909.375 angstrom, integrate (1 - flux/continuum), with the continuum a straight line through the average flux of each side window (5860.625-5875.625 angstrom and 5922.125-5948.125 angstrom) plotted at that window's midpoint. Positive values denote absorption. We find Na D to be 2.7 angstrom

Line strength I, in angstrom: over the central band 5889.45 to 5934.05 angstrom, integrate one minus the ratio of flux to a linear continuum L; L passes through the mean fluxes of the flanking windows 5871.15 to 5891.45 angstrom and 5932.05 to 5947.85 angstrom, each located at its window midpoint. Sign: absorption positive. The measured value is 1.11 angstrom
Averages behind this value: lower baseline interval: 5.55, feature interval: 5.45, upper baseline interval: 5.63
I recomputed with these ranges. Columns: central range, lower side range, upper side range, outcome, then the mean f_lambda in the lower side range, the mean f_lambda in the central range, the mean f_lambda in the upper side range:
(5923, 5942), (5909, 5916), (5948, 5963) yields 0.7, 5.85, 5.52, 5.57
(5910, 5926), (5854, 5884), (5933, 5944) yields -0.6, 5.79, 5.9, 5.65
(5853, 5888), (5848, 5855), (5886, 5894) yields -3.2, 5.71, 5.73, 4.77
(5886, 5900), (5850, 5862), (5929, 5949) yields 1.8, 5.71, 4.92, 5.59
